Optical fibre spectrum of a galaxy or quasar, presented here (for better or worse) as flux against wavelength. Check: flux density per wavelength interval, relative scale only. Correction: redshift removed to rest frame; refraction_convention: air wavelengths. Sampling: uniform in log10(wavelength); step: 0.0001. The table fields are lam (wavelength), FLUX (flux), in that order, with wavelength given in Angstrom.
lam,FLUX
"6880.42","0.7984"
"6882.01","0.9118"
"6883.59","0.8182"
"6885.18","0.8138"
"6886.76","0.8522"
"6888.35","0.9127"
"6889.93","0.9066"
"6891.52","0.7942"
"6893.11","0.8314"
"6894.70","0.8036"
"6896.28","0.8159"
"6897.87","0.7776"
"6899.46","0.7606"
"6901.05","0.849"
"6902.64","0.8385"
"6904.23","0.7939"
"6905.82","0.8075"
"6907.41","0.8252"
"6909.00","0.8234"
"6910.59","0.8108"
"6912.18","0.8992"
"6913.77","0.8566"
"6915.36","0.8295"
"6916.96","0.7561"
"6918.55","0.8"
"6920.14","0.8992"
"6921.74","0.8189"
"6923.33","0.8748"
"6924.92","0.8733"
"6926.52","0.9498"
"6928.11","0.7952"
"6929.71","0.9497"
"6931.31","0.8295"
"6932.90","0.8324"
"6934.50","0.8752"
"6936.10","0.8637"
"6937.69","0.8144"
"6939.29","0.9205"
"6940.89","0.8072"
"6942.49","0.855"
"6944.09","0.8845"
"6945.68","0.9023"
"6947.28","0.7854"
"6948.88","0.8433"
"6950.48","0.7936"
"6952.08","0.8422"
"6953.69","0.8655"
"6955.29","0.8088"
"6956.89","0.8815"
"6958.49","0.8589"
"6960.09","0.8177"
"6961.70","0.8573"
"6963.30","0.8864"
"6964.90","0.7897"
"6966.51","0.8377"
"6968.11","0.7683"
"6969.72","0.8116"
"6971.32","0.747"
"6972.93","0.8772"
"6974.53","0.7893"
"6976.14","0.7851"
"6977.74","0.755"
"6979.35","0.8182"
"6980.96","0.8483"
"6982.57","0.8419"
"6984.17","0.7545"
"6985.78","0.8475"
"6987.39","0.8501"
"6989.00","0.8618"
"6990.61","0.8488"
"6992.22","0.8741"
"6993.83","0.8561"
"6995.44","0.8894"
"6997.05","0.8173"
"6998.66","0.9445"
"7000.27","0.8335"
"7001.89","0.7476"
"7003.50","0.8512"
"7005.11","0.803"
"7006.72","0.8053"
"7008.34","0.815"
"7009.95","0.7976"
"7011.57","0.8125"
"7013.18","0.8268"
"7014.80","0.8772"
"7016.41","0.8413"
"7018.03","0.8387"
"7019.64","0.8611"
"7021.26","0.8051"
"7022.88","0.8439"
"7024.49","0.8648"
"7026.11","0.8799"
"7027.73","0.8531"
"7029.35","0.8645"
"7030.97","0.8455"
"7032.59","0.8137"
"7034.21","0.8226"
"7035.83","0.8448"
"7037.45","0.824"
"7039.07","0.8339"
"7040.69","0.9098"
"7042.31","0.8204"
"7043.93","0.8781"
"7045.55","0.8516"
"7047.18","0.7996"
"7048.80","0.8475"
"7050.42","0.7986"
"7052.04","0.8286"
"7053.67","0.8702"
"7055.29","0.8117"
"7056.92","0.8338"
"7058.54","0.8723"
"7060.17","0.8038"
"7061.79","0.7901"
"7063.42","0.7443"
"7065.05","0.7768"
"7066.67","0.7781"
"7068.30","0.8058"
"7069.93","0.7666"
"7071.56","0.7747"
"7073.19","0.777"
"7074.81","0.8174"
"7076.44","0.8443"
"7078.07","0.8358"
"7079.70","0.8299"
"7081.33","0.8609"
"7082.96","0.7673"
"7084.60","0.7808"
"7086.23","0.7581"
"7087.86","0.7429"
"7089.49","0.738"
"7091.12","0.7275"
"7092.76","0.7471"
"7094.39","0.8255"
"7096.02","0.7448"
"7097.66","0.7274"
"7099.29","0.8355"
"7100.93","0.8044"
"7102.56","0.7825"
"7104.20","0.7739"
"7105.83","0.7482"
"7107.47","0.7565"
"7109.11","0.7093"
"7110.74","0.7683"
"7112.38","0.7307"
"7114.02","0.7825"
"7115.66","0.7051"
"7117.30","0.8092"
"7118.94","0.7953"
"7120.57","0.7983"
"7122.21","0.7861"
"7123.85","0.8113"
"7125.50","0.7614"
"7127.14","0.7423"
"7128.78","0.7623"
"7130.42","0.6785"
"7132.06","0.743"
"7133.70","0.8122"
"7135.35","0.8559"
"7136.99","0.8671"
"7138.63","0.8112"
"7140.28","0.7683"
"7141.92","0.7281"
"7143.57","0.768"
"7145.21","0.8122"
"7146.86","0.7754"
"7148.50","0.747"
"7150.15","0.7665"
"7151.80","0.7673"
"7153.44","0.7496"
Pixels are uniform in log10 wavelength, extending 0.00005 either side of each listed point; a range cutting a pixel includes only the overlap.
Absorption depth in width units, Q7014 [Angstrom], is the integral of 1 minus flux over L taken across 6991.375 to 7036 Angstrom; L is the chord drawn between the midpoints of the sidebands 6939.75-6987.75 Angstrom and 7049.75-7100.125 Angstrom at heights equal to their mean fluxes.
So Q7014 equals -1.5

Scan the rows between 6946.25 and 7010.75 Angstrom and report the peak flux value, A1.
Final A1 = 0.9445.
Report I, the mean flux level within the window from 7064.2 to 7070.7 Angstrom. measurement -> 0.782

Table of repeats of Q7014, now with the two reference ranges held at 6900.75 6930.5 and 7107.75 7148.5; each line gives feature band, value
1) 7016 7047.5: -1.6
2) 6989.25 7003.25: -0.6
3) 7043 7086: -1.0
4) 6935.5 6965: -0.5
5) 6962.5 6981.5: 0.4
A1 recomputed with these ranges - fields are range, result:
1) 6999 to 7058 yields 0.9098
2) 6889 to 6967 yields 0.9498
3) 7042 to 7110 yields 0.8781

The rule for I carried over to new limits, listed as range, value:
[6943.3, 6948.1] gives 0.859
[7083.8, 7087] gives 0.77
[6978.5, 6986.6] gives 0.821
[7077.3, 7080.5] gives 0.833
